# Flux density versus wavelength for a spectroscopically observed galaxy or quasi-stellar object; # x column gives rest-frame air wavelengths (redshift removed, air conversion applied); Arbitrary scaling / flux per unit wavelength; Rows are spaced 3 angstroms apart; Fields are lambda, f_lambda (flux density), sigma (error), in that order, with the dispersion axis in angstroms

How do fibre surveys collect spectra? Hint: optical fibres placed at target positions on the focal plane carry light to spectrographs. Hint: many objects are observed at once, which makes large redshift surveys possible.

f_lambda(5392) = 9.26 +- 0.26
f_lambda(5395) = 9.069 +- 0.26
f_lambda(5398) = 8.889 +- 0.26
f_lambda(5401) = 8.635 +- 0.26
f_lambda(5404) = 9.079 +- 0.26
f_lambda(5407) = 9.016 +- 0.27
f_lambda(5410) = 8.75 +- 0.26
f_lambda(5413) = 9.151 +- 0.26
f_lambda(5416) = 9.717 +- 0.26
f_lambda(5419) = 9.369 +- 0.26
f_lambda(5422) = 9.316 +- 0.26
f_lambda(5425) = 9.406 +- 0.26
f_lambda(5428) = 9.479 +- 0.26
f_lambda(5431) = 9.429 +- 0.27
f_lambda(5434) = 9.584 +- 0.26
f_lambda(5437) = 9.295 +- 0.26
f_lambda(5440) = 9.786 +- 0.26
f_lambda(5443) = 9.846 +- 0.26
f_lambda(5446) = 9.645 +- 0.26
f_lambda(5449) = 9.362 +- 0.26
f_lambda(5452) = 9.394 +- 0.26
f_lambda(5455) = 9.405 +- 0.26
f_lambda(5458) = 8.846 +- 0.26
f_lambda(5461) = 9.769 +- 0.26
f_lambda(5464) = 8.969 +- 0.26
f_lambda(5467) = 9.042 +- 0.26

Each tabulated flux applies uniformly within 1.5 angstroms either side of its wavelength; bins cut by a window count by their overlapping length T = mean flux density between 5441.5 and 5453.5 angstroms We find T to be 9.56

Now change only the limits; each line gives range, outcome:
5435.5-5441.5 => 9.54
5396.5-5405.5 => 8.87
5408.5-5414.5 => 8.95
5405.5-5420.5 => 9.2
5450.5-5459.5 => 9.21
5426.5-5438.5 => 9.45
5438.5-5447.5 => 9.76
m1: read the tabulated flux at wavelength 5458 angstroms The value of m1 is 8.846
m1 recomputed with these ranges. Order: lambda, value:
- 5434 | 9.584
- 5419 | 9.369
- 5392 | 9.26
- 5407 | 9.016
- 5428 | 9.479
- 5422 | 9.316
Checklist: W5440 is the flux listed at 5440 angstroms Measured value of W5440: 9.786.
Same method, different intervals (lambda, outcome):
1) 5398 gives 8.889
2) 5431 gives 9.429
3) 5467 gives 9.042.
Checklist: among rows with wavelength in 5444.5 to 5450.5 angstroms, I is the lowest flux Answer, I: 9.362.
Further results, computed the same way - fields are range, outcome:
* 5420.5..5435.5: 9.316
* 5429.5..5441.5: 9.295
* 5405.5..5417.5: 8.75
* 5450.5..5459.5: 8.846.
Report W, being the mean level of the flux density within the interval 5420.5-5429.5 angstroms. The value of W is 9.4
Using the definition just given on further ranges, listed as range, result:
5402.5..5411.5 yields 8.95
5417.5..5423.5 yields 9.34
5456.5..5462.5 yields 9.31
